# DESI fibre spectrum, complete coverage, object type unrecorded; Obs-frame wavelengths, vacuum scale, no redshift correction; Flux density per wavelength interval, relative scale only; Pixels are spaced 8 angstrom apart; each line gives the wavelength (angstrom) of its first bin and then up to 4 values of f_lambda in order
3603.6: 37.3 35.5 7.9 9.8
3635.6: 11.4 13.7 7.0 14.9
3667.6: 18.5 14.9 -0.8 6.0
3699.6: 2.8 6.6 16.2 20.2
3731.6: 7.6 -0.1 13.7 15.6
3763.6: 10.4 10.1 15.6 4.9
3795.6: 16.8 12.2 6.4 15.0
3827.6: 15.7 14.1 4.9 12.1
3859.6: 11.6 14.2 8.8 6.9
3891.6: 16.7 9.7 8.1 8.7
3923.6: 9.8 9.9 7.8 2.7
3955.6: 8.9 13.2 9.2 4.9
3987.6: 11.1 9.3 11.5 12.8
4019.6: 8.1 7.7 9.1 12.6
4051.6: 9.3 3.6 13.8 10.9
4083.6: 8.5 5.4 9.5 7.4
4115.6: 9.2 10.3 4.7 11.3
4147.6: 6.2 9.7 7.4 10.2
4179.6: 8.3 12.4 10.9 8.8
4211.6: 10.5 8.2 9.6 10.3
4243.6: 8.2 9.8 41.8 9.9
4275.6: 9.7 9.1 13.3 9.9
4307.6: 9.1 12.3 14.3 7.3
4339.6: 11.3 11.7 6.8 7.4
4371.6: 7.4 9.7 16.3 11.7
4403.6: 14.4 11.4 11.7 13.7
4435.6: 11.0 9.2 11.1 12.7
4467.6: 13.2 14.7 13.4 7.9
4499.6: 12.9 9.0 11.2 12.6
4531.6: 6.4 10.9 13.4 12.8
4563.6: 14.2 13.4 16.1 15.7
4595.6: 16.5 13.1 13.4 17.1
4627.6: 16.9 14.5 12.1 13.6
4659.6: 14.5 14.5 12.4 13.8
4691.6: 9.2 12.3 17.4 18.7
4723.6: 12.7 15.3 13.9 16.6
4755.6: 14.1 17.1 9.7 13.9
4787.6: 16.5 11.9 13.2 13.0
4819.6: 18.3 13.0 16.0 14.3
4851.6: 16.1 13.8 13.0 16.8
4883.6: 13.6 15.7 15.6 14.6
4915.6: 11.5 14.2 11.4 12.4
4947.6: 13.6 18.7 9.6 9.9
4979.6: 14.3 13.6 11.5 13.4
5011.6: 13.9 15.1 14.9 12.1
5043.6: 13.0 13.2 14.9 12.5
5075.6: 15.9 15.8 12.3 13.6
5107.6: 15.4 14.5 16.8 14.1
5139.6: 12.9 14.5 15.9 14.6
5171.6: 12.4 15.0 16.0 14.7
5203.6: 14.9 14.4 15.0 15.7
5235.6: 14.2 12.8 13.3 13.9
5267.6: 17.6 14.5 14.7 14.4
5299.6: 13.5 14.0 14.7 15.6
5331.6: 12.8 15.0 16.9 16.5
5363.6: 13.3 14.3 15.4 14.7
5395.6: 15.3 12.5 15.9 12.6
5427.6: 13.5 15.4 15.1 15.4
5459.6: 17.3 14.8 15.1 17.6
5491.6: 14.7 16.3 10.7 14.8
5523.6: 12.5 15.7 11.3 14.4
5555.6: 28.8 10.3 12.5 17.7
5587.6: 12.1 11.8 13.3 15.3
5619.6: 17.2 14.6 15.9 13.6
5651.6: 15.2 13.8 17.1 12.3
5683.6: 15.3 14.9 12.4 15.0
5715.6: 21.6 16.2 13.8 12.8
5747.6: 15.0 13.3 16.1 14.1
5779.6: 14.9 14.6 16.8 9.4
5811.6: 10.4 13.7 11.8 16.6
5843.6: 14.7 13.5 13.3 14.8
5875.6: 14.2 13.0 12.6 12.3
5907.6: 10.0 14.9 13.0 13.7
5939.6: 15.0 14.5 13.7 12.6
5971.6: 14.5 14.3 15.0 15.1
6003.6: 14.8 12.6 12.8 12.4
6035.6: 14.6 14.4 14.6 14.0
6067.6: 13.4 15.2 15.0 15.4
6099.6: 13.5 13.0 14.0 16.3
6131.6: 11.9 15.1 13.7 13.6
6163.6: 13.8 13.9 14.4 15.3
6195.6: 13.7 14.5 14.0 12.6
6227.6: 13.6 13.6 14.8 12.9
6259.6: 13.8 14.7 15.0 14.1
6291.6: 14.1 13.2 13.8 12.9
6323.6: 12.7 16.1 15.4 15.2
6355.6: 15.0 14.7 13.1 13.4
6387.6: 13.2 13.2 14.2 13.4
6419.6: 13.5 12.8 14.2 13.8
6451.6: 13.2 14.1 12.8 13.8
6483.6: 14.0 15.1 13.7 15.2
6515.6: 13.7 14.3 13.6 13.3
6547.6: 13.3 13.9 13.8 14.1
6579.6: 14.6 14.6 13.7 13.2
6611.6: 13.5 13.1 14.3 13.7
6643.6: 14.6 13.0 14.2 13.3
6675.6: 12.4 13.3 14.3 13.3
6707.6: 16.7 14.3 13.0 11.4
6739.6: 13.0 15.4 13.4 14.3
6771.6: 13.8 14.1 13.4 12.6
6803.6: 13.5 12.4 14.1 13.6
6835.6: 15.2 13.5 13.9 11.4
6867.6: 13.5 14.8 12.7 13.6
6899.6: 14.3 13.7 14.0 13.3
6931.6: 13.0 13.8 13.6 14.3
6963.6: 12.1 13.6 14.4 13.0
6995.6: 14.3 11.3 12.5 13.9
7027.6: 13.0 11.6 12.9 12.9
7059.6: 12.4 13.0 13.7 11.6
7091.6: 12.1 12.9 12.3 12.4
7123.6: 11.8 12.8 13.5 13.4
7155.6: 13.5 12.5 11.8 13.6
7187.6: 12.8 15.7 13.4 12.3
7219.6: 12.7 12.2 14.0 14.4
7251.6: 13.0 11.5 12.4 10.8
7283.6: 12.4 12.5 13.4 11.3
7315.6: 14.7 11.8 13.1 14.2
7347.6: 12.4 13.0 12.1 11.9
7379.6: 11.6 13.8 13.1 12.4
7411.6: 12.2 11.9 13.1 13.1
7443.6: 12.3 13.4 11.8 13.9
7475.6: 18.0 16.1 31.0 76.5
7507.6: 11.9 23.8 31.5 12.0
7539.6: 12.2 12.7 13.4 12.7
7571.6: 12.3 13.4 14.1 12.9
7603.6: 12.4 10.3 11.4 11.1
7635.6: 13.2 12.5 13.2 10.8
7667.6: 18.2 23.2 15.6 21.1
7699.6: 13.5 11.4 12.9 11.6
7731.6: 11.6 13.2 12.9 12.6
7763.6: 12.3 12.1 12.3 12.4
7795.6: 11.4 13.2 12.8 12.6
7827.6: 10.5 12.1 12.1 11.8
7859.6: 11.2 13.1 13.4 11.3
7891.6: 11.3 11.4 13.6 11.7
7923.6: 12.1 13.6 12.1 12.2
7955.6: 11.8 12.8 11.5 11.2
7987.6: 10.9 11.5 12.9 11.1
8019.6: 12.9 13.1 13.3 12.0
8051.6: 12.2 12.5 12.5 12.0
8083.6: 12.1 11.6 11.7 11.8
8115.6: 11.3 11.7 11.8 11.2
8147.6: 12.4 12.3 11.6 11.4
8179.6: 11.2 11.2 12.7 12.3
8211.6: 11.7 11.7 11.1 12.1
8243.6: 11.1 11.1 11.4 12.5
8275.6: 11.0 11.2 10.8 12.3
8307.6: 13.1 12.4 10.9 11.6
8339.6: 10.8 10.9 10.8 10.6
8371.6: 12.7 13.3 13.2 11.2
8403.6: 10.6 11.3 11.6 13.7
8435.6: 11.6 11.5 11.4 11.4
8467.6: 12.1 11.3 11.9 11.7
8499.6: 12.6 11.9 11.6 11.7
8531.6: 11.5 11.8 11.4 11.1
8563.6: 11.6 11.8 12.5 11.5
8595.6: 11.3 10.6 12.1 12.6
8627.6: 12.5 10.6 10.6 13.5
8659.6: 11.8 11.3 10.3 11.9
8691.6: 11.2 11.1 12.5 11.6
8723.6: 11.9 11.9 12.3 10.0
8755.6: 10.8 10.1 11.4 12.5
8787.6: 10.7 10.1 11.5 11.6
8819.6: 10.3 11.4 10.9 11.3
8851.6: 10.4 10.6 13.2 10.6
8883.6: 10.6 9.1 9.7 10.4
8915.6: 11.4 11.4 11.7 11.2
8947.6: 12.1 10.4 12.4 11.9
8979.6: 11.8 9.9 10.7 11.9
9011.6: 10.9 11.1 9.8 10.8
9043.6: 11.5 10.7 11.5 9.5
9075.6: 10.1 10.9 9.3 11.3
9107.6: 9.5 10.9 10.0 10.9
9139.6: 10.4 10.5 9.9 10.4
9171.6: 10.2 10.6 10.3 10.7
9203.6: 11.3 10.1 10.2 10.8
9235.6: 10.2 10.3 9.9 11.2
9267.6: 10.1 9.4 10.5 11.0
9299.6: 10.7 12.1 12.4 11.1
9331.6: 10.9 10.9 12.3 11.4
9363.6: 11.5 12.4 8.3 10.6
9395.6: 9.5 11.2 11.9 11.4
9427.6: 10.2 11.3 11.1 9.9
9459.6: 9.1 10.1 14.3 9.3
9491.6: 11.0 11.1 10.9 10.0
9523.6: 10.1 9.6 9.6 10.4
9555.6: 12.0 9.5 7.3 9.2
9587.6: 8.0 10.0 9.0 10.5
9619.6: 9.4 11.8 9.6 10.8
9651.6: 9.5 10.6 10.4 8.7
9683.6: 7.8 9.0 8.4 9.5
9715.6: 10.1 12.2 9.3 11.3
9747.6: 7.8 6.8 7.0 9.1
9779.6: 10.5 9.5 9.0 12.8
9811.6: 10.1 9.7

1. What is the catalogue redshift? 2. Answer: 0.14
